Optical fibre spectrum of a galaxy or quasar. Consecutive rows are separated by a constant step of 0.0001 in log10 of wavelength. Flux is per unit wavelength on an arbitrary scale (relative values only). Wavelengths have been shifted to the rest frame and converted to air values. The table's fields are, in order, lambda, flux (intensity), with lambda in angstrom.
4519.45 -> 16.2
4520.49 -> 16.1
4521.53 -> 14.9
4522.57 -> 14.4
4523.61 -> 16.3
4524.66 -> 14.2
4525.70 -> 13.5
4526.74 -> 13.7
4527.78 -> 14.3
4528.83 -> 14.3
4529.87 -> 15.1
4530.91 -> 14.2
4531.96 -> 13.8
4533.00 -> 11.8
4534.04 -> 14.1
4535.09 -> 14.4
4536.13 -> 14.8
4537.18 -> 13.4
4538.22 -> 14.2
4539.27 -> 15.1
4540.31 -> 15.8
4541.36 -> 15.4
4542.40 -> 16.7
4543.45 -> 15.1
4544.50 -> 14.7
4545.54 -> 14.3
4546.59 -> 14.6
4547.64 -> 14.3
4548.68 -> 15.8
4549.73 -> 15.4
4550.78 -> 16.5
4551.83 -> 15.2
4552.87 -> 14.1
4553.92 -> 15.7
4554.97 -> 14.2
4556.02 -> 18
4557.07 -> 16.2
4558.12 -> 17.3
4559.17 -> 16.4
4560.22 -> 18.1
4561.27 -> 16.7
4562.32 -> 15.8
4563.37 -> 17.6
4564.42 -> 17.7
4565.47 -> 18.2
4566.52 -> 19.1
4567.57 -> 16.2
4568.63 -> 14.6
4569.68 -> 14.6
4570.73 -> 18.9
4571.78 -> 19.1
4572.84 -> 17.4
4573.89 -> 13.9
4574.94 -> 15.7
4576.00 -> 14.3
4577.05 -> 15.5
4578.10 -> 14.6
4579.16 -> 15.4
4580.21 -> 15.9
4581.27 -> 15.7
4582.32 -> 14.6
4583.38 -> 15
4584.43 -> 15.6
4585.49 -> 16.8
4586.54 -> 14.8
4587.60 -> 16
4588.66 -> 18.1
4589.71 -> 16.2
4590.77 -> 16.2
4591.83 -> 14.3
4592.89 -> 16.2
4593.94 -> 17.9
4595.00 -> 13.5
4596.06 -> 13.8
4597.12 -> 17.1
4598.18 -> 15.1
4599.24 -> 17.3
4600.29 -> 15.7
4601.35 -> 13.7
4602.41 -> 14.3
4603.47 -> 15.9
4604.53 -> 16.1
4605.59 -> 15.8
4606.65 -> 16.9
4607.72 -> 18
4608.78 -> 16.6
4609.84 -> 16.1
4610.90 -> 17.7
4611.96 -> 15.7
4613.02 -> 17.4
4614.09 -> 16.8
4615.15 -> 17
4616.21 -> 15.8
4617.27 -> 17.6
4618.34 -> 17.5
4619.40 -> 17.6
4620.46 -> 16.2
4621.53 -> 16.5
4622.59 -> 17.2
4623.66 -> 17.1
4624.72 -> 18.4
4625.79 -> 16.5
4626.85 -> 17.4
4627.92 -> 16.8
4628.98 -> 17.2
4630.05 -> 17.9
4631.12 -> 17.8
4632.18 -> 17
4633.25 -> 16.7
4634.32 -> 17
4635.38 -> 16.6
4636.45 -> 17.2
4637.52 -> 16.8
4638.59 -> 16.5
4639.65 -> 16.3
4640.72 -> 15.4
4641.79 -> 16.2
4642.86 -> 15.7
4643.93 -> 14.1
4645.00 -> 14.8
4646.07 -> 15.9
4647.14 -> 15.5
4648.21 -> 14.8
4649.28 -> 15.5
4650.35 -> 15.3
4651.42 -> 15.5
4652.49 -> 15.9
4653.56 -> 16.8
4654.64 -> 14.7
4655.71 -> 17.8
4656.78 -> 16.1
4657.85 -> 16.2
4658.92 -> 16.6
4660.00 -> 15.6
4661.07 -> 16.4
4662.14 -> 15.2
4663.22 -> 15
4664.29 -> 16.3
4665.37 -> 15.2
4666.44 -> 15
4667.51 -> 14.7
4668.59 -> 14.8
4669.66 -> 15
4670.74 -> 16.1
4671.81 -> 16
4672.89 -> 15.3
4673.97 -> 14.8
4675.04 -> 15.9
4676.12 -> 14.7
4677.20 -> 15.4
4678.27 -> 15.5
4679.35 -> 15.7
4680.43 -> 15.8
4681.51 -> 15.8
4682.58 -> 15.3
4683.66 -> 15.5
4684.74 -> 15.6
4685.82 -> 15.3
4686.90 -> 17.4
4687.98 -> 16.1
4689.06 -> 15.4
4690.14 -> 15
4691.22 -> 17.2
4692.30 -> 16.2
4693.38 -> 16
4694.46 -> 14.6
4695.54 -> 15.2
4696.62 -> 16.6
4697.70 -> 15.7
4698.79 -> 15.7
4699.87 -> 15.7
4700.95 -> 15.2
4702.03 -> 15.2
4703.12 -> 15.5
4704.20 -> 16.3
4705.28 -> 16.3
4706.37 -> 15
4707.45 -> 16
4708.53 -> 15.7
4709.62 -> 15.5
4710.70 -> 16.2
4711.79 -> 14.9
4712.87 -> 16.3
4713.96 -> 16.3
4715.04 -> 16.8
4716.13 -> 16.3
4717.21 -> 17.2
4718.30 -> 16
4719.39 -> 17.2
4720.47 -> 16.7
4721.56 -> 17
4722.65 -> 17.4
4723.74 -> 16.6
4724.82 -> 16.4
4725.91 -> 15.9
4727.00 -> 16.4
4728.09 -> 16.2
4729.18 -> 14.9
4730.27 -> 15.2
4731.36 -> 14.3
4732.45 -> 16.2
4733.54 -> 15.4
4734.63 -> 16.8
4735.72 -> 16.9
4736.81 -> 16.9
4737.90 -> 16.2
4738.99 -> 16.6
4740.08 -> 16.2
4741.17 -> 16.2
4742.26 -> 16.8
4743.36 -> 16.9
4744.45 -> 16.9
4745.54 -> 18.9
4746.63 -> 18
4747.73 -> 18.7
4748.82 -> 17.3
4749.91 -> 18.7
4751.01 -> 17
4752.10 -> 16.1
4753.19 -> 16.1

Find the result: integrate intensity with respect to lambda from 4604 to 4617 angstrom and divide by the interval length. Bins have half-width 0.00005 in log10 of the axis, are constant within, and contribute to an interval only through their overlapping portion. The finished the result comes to 16.7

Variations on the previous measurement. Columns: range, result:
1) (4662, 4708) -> 15.6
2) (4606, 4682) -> 16.2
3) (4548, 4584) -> 16.2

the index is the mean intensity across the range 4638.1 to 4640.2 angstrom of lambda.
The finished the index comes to 16.4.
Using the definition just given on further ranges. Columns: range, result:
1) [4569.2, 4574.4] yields 16.8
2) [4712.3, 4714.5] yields 16.3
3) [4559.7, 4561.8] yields 17.4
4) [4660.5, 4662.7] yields 15.8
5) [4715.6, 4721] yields 16.7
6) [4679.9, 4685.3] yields 15.6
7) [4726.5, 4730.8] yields 15.7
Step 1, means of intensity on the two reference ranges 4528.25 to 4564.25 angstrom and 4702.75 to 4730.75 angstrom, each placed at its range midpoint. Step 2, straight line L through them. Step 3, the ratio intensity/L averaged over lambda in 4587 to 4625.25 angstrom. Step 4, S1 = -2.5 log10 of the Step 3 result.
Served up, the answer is -0.05 mag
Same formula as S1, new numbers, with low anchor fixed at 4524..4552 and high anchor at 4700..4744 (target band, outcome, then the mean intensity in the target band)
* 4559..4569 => -0.15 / 17.1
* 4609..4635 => -0.12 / 17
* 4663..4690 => 0.02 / 15.5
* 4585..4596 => -0.06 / 15.9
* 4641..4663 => -0.01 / 15.7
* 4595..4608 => -0.04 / 15.7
